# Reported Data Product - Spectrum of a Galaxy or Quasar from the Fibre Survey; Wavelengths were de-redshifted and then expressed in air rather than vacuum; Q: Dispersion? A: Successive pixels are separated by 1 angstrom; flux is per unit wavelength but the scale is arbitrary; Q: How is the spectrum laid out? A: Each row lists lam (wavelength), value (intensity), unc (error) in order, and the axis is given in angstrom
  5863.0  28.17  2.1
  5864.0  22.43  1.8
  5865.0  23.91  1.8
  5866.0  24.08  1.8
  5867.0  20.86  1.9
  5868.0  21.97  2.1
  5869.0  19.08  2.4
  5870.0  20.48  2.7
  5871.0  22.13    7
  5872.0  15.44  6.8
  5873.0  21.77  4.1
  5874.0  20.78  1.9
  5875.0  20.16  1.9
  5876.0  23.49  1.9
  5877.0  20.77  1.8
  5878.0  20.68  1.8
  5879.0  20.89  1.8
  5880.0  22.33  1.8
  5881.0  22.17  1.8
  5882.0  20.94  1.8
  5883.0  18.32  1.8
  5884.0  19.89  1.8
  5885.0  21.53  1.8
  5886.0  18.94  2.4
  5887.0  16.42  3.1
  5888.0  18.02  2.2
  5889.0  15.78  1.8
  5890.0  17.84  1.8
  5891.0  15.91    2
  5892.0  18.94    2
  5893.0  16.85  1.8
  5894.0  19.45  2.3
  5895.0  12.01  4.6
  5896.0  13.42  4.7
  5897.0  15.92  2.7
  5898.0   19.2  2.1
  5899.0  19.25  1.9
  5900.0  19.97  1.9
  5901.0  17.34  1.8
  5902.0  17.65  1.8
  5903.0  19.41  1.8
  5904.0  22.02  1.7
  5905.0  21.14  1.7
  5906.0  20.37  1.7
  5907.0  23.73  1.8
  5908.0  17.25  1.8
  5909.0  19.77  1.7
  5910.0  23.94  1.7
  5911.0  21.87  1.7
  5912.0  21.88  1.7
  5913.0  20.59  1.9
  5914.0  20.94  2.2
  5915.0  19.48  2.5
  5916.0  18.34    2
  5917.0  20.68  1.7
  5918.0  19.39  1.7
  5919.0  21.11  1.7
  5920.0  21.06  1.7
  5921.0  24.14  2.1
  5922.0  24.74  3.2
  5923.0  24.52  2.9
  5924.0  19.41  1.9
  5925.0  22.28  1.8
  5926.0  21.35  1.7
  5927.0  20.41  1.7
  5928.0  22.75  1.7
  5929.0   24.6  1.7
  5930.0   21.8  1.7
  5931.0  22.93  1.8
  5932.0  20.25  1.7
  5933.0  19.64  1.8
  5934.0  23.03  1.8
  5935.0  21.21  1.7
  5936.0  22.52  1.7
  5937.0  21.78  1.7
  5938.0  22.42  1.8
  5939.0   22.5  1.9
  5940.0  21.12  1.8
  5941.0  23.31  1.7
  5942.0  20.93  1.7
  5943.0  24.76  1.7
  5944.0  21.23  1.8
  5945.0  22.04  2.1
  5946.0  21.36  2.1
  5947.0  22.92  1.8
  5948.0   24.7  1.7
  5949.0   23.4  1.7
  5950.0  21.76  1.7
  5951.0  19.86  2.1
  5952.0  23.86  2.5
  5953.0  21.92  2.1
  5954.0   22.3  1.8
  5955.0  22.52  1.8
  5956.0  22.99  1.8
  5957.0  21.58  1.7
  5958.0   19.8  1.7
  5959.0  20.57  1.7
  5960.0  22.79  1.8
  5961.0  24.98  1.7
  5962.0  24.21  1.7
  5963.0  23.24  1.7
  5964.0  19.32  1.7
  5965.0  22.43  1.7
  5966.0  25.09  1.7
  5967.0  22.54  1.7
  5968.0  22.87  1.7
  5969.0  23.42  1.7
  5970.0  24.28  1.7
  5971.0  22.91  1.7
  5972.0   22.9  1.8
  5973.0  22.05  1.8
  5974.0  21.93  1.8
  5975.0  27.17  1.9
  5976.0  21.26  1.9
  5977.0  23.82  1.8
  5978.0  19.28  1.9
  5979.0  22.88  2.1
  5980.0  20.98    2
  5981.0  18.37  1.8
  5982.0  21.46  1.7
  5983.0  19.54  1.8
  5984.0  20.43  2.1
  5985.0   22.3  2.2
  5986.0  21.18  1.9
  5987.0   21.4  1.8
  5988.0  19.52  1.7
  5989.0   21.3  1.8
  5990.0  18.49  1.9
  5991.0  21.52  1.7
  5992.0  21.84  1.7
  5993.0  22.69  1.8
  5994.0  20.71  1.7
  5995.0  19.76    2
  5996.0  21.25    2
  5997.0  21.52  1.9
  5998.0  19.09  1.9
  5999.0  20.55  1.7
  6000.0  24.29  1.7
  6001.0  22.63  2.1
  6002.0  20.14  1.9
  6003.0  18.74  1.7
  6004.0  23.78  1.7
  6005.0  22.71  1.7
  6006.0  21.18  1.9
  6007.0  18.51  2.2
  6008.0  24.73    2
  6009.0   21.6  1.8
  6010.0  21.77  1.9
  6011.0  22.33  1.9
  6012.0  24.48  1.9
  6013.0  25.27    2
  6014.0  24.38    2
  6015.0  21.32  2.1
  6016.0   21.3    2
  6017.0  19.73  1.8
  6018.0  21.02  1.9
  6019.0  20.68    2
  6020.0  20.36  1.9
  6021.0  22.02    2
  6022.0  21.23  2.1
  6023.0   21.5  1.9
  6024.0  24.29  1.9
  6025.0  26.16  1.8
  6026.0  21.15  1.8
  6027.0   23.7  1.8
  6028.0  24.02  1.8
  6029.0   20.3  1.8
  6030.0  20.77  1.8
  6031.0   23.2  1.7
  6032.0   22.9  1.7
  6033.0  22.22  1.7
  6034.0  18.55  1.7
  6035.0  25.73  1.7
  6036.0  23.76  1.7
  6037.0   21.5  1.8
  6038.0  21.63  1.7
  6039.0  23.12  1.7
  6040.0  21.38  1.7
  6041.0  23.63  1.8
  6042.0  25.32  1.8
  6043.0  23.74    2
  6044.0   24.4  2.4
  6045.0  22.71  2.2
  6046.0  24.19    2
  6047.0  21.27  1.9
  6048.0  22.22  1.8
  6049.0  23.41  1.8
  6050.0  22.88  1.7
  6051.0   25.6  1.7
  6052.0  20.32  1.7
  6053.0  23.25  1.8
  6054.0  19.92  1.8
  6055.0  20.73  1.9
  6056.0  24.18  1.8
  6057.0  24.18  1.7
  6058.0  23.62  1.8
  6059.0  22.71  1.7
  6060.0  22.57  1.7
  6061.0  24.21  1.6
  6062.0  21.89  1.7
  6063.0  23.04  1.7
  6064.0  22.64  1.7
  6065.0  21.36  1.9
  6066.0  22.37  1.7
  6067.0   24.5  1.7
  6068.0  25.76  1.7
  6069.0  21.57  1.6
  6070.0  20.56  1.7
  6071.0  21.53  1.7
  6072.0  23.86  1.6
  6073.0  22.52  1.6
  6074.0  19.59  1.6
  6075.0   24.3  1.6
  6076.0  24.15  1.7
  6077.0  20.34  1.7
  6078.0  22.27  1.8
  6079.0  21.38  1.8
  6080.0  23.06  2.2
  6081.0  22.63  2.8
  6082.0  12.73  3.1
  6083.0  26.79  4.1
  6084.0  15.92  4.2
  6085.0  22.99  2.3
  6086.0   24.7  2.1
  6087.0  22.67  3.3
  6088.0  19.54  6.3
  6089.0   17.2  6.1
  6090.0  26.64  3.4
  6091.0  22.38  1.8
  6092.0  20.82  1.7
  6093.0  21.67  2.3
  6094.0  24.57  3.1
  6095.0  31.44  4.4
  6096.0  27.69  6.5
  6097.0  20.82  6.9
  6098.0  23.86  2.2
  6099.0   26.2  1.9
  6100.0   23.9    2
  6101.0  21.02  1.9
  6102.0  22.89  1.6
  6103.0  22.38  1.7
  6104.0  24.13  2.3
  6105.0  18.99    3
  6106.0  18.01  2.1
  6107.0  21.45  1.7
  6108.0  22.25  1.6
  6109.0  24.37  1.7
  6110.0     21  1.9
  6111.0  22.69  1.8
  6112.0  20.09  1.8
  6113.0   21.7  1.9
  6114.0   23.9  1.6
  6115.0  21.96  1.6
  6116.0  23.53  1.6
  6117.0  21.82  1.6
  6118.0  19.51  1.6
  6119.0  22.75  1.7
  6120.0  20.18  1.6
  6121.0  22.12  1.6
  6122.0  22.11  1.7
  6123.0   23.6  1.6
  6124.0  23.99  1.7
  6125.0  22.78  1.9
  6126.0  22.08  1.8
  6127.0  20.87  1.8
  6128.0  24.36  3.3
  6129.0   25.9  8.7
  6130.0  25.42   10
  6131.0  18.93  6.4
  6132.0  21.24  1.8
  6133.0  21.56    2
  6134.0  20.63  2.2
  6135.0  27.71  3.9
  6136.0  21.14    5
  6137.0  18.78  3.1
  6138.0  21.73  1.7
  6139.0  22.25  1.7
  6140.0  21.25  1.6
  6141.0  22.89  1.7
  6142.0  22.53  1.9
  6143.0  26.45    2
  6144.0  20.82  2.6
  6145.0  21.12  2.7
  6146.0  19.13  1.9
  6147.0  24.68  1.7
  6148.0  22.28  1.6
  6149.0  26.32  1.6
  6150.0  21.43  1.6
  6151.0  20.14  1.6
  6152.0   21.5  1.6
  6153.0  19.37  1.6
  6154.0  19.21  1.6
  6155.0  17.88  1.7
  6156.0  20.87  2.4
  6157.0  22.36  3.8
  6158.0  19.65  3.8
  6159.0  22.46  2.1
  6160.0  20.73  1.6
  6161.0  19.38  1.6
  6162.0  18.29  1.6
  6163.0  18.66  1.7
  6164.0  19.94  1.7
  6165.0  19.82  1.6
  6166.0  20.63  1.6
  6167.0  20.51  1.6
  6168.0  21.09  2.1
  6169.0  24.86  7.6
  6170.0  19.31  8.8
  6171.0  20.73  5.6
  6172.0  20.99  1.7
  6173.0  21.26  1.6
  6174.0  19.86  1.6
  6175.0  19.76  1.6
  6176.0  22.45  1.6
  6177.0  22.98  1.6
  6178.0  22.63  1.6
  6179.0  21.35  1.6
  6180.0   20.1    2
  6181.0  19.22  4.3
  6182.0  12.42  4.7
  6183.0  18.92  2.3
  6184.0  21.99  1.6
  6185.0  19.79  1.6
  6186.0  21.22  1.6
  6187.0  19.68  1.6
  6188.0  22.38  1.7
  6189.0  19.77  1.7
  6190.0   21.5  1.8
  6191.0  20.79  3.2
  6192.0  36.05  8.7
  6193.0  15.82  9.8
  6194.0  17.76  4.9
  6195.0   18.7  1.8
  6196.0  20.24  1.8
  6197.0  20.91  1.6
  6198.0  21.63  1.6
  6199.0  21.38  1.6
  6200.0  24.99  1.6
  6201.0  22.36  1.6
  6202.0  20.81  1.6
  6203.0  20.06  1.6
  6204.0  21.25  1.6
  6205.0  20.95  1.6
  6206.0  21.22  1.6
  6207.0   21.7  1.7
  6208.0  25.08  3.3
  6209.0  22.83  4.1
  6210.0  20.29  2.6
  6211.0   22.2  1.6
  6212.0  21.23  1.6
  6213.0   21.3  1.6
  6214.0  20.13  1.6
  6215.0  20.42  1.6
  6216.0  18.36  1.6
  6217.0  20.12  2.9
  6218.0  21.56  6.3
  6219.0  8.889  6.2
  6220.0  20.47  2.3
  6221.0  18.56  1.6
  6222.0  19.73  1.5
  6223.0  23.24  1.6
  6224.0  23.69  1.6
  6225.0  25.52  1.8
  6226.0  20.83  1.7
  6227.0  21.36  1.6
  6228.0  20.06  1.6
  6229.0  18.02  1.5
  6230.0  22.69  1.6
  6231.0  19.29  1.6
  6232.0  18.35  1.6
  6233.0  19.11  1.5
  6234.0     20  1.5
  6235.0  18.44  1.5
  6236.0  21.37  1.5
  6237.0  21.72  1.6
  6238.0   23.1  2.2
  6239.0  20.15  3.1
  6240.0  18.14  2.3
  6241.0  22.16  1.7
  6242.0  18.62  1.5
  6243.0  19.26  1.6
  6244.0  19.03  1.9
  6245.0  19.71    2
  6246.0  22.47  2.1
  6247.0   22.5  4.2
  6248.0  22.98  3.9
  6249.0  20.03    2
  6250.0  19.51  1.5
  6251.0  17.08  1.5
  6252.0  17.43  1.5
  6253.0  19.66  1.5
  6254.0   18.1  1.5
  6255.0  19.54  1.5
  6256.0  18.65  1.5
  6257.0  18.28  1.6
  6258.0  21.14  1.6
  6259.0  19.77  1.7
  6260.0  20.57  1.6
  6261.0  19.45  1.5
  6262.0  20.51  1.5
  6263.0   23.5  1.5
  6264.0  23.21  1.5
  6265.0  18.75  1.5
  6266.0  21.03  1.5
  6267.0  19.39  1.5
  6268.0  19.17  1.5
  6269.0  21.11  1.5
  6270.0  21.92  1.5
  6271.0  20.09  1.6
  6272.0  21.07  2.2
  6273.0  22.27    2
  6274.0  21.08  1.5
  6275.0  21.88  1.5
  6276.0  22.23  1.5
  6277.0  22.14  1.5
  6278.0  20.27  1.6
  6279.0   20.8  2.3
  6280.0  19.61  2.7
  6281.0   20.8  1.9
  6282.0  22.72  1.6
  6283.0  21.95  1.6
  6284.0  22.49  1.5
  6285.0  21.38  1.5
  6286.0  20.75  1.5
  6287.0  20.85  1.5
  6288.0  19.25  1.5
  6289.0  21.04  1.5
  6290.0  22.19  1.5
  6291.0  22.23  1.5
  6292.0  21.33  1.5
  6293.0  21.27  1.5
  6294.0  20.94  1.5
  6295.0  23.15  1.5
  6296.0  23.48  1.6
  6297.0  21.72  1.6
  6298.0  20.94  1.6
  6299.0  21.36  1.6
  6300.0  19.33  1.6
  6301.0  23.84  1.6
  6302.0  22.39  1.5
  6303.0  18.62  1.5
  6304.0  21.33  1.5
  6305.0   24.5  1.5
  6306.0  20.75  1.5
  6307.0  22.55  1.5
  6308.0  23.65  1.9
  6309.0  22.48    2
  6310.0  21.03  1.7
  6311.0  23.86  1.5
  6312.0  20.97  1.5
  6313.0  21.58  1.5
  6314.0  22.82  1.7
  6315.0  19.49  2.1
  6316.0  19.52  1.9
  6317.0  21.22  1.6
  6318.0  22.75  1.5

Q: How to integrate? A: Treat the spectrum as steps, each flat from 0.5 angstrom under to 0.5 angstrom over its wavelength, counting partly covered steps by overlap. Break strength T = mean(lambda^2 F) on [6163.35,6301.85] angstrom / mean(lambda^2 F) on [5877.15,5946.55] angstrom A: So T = 1.13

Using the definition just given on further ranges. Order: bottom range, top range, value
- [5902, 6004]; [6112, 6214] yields 1.06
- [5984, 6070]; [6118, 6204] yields 1.00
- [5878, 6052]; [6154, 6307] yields 1.05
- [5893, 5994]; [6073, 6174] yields 1.09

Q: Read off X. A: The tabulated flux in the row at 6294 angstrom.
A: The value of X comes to 20.94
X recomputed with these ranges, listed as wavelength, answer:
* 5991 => 21.52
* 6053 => 23.25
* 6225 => 25.52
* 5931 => 22.93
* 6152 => 21.5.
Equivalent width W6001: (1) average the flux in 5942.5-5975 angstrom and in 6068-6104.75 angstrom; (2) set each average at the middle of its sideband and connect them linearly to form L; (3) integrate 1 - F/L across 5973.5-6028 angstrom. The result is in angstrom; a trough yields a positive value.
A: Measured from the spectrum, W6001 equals 2.2 angstrom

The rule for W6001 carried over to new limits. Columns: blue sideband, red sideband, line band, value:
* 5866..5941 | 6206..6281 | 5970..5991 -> -1.2 angstrom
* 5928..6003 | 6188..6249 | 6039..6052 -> -1.0 angstrom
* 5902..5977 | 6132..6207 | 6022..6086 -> -2.8 angstrom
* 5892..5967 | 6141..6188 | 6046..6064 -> -1.5 angstrom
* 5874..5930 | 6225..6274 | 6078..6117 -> -4.2 angstrom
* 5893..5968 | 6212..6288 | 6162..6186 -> 0.3 angstrom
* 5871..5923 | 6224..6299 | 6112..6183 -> -3.5 angstrom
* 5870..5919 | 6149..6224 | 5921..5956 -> -4.6 angstrom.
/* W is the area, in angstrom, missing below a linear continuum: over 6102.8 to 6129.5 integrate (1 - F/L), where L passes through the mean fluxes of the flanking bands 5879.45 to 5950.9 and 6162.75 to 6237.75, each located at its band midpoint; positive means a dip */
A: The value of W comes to -1.9 angstrom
